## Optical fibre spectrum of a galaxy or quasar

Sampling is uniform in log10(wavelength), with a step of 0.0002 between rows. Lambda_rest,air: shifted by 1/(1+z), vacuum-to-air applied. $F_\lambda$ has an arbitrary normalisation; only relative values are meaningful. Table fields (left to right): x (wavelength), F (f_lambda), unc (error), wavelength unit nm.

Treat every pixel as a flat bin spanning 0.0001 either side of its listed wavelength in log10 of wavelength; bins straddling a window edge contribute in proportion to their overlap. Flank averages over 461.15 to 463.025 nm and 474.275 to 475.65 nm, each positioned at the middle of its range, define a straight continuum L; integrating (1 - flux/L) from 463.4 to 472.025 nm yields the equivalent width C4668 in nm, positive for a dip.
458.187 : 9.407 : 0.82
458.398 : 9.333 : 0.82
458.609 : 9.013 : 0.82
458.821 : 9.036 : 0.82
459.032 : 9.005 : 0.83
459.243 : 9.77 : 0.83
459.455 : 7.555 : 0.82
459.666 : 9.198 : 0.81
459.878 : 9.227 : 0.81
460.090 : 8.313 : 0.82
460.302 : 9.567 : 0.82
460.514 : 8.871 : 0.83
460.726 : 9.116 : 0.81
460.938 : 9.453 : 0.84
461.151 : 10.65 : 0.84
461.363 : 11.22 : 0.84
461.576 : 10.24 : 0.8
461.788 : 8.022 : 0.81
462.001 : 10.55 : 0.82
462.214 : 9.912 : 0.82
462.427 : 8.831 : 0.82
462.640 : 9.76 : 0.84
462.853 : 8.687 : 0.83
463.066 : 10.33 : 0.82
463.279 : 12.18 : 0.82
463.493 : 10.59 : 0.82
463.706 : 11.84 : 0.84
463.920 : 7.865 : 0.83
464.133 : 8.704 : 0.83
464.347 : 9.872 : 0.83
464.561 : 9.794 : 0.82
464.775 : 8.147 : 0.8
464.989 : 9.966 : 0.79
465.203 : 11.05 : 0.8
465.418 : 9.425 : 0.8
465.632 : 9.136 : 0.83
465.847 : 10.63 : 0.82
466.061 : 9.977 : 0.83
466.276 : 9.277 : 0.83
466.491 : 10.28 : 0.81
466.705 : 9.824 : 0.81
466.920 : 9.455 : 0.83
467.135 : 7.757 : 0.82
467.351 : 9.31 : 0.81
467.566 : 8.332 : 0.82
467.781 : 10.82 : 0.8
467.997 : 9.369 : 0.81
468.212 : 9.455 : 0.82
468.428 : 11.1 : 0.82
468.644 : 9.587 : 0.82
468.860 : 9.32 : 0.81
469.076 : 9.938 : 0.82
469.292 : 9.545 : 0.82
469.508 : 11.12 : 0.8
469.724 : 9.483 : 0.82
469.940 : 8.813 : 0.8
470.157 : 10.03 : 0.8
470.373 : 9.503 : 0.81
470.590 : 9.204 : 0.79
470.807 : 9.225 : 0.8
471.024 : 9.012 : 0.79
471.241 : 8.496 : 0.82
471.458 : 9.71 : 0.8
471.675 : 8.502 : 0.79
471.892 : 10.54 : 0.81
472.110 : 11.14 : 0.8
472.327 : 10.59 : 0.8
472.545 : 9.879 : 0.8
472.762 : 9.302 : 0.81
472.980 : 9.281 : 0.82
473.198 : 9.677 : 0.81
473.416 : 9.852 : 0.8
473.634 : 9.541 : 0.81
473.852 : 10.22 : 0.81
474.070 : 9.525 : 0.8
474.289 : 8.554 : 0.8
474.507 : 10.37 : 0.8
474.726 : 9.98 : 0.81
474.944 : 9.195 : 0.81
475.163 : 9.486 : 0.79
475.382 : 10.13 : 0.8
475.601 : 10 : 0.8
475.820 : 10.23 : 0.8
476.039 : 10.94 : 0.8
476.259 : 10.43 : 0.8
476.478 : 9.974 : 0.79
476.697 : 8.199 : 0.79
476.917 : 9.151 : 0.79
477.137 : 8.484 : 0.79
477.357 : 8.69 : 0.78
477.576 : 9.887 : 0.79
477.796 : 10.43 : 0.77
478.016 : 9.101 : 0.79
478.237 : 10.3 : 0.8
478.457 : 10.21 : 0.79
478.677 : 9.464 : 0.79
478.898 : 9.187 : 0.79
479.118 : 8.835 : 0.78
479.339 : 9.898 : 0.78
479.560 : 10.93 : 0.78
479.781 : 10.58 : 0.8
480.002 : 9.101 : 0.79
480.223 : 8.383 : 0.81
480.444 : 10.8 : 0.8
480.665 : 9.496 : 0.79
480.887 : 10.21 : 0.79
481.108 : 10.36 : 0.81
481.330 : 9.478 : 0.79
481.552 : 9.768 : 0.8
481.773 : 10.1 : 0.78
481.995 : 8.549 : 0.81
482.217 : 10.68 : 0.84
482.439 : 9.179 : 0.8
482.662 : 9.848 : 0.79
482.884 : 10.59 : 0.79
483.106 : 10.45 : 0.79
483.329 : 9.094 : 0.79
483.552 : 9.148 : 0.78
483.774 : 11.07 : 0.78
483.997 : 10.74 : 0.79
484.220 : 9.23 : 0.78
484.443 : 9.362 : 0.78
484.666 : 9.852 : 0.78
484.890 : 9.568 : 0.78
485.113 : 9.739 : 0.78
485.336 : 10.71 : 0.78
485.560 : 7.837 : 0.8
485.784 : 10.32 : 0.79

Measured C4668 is 0.12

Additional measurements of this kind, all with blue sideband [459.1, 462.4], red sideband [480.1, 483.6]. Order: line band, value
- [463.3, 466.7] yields -0.12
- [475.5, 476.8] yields -0.04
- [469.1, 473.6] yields -0.02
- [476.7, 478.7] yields 0.05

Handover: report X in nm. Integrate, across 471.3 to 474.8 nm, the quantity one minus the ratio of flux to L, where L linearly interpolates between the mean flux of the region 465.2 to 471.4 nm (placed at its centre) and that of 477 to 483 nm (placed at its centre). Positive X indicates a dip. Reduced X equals -0.05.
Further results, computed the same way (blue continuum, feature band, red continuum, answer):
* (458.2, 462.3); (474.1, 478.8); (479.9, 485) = 0.00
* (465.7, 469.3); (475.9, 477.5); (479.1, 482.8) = 0.05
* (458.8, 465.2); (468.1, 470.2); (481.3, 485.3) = -0.04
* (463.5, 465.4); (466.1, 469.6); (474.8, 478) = 0.01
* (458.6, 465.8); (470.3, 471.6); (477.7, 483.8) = 0.07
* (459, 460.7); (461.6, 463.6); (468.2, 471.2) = -0.16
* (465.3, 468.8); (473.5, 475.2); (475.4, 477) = 0.03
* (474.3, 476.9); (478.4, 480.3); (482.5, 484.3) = 0.06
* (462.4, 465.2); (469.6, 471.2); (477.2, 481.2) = 0.08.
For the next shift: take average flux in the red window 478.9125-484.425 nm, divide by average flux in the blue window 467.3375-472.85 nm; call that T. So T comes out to 1.0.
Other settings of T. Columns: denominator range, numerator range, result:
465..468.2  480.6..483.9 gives 1.03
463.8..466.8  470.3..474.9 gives 1.00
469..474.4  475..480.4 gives 1.01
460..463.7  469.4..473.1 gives 0.98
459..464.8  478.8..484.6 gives 1.03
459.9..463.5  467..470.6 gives 0.98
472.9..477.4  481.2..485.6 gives 1.02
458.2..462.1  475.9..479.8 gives 1.04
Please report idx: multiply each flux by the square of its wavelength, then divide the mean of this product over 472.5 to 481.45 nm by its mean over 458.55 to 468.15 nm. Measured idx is 1.1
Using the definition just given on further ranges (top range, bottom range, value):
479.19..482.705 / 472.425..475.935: 1.04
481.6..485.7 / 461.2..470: 1.08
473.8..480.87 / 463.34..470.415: 1.05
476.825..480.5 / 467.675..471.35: 1.03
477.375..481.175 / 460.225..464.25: 1.07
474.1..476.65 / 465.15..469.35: 1.06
